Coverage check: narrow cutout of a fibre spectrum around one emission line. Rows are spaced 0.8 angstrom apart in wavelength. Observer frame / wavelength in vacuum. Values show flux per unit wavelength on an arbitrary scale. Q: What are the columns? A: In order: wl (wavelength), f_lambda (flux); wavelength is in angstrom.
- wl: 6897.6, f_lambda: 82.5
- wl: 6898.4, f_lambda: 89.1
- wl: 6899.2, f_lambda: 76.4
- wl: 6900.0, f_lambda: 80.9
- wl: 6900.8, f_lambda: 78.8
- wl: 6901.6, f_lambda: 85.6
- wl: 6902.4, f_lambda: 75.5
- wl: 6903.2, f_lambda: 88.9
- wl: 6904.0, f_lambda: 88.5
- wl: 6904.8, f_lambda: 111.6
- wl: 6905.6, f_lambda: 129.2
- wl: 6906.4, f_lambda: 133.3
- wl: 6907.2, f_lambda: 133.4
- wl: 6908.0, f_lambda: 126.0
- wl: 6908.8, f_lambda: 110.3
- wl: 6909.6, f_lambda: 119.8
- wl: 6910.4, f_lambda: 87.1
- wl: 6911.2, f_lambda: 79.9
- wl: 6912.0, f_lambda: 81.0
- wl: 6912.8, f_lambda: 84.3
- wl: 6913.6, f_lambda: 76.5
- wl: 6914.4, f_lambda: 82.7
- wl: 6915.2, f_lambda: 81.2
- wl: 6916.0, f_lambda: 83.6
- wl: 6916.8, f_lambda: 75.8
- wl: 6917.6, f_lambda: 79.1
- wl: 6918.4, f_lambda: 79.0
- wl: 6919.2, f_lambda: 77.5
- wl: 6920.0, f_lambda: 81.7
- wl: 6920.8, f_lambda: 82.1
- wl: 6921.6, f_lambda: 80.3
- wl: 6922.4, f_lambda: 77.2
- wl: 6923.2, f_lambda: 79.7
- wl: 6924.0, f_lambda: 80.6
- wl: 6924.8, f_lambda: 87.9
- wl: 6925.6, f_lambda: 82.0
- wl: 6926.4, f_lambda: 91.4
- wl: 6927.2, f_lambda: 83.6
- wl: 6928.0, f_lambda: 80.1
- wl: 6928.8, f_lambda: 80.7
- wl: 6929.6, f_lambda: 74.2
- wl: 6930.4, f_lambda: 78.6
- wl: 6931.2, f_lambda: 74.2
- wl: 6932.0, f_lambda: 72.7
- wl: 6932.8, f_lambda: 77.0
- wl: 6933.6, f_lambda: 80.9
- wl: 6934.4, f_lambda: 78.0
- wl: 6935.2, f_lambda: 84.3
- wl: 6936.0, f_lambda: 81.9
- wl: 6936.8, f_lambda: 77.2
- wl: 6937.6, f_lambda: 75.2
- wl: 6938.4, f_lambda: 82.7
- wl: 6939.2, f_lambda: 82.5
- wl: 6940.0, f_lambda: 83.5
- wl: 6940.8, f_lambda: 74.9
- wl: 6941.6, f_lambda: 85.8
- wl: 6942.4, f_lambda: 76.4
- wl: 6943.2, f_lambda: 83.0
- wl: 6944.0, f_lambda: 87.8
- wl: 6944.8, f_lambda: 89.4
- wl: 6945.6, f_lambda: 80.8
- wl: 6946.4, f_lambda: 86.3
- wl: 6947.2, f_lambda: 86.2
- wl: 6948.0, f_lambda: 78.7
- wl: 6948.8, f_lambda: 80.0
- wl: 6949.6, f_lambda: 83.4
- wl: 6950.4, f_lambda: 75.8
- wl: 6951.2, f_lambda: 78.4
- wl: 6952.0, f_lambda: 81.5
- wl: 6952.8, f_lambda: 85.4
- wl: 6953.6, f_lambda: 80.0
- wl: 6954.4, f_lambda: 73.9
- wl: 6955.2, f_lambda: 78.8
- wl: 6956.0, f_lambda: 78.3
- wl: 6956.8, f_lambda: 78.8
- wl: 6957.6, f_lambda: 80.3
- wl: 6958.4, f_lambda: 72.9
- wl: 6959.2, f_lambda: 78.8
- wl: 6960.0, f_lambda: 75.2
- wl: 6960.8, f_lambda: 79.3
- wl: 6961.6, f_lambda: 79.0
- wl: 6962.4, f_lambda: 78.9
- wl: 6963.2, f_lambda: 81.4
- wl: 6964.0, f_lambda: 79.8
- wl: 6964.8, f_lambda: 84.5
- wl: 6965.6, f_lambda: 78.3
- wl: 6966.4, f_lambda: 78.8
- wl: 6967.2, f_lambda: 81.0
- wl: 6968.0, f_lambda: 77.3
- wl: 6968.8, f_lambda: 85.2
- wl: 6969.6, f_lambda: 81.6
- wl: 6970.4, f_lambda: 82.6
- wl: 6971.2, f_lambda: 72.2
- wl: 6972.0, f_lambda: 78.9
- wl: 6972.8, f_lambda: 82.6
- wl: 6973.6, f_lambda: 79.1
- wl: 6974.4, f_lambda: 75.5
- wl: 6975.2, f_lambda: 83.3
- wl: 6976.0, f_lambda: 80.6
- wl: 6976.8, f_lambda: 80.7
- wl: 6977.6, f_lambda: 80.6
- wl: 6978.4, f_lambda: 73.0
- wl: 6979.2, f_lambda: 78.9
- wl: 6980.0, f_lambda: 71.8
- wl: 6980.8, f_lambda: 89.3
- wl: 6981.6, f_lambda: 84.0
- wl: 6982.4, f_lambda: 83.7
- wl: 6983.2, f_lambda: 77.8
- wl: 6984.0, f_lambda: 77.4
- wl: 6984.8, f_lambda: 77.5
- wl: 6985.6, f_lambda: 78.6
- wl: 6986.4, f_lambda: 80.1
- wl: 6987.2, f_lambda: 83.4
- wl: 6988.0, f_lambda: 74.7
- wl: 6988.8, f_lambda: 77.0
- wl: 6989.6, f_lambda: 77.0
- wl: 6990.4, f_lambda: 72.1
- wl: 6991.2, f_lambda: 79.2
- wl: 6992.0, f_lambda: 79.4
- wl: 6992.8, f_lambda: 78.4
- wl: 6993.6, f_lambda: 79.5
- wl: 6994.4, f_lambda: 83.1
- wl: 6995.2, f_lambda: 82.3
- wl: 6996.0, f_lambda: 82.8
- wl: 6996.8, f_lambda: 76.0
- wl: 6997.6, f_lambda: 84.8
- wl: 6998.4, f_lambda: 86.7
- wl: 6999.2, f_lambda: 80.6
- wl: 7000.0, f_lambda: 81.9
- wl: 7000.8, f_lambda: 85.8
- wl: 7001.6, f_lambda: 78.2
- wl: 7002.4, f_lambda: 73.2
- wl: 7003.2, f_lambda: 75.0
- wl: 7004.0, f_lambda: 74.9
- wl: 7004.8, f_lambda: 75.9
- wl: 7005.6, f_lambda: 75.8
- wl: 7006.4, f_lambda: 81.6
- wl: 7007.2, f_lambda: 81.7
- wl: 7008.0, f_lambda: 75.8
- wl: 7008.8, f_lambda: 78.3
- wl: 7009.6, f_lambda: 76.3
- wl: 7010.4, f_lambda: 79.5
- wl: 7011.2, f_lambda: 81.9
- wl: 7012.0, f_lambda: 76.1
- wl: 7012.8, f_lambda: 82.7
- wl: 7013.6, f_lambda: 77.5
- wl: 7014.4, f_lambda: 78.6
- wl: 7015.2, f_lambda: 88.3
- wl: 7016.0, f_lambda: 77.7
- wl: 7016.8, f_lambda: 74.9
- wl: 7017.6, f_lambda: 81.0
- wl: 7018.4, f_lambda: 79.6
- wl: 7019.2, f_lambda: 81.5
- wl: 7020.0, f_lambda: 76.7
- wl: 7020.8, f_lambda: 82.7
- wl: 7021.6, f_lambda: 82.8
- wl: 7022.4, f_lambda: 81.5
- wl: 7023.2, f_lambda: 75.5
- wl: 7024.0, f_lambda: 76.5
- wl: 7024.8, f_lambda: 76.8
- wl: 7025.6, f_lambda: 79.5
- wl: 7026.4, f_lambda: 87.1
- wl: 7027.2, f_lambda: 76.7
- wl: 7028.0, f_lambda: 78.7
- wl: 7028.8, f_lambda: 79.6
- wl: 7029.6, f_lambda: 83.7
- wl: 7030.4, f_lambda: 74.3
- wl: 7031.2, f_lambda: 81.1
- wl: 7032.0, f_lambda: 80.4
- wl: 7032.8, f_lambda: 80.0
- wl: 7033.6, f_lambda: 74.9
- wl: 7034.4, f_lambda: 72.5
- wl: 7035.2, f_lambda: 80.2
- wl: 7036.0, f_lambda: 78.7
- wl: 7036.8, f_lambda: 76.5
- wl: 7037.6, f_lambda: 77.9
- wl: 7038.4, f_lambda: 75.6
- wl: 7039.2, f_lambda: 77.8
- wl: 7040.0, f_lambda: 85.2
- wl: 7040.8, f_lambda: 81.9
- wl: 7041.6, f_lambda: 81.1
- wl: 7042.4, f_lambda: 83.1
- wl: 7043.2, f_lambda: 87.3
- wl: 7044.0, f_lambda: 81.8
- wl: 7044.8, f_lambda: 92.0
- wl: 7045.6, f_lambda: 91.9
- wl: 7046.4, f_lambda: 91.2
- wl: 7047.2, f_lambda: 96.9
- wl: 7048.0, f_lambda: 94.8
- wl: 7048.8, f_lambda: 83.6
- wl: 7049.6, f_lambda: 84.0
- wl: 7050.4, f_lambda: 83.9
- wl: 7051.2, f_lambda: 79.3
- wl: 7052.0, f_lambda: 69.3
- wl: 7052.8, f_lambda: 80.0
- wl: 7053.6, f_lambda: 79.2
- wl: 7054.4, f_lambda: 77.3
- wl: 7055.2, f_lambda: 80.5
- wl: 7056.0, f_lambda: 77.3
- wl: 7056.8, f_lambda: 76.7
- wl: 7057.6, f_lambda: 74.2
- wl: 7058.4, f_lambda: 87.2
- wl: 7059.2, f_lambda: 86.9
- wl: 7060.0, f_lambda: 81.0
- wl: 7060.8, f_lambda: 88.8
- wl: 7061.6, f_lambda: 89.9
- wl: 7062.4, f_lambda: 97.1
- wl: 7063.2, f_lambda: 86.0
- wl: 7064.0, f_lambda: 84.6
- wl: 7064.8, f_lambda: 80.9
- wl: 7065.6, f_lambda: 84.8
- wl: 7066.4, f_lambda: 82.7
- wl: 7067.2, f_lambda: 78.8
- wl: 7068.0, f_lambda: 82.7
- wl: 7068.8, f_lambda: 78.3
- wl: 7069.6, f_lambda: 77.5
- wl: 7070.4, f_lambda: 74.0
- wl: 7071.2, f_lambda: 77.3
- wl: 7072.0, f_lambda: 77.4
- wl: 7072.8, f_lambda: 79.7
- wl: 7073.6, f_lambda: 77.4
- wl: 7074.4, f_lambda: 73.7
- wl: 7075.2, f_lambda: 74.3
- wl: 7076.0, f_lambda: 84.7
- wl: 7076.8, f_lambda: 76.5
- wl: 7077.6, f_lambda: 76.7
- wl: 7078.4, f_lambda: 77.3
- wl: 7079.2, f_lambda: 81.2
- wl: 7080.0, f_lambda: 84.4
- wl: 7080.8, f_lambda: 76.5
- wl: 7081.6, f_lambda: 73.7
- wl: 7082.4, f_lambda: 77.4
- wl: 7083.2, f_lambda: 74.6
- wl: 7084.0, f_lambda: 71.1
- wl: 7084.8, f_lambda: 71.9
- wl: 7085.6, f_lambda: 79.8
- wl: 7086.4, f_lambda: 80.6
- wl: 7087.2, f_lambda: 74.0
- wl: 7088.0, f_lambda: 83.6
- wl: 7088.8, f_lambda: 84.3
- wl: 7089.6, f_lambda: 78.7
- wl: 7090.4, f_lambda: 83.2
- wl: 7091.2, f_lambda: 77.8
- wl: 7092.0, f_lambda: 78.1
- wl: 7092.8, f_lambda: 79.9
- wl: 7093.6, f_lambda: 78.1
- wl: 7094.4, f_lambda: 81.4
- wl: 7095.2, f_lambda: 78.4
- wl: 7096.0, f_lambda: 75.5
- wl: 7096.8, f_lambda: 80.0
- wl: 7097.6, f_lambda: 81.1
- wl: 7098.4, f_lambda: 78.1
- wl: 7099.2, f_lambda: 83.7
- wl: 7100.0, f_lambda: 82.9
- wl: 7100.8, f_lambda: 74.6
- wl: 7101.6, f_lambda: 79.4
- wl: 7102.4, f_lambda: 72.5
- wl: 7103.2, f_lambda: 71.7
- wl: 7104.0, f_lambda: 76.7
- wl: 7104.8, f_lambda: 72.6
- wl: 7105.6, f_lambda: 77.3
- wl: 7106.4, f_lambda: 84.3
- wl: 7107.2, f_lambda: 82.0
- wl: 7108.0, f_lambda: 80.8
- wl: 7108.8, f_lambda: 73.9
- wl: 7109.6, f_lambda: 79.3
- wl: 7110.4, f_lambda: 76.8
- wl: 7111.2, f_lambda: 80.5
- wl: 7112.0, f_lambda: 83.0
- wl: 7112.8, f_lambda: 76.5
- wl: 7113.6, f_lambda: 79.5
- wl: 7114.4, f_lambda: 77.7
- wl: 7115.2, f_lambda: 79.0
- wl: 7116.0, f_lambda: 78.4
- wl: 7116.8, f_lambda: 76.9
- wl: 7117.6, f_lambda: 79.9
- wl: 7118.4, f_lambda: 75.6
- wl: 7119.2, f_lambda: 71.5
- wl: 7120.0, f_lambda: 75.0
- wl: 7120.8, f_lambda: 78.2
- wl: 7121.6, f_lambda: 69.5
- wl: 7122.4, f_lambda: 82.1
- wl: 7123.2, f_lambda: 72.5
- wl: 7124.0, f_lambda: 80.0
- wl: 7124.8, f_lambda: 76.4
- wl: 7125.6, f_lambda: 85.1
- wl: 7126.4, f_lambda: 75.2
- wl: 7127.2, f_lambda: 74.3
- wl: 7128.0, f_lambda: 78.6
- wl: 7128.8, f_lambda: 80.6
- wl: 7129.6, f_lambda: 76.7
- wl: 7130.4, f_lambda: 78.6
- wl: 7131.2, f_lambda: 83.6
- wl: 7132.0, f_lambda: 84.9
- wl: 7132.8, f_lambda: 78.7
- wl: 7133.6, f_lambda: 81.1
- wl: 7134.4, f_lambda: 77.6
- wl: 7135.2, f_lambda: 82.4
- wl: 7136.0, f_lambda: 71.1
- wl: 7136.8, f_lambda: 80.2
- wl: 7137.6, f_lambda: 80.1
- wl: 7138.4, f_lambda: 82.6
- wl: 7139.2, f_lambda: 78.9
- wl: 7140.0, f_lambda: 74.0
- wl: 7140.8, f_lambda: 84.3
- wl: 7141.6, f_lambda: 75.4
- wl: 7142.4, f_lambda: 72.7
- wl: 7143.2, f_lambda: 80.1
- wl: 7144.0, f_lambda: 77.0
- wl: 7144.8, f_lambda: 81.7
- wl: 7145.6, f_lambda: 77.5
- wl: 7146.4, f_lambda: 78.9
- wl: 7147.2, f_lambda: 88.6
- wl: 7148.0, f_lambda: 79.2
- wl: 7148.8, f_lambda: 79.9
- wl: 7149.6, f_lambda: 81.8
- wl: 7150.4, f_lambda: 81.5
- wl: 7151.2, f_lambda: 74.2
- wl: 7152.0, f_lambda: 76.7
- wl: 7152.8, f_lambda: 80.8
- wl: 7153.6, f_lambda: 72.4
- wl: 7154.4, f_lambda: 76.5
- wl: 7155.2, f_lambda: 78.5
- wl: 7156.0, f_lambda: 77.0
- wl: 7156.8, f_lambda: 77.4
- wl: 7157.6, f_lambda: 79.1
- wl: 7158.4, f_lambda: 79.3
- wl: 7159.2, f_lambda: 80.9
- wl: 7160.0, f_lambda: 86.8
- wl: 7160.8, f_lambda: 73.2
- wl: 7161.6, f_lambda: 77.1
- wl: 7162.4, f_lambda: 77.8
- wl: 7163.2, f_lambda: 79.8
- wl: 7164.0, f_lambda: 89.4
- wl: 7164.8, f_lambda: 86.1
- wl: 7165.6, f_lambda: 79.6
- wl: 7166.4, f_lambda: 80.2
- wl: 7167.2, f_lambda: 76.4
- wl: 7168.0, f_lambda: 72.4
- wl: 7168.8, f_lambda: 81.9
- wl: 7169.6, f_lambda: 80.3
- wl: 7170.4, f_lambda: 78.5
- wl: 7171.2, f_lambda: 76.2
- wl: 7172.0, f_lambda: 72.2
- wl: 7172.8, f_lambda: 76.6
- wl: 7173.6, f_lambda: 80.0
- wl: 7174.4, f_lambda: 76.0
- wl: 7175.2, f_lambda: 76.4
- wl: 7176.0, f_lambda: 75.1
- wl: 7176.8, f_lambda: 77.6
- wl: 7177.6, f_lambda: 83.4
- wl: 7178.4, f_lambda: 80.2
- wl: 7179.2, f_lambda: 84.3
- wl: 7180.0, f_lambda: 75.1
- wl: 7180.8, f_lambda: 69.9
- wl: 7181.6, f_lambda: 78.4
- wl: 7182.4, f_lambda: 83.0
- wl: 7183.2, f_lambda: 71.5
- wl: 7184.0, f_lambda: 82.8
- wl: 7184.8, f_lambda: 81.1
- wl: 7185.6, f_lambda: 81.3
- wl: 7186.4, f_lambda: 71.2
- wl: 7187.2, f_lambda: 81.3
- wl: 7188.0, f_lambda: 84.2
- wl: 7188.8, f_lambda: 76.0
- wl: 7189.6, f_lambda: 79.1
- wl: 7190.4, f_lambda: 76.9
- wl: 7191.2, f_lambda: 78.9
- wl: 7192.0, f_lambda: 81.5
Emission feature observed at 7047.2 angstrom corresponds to [S II] 6716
